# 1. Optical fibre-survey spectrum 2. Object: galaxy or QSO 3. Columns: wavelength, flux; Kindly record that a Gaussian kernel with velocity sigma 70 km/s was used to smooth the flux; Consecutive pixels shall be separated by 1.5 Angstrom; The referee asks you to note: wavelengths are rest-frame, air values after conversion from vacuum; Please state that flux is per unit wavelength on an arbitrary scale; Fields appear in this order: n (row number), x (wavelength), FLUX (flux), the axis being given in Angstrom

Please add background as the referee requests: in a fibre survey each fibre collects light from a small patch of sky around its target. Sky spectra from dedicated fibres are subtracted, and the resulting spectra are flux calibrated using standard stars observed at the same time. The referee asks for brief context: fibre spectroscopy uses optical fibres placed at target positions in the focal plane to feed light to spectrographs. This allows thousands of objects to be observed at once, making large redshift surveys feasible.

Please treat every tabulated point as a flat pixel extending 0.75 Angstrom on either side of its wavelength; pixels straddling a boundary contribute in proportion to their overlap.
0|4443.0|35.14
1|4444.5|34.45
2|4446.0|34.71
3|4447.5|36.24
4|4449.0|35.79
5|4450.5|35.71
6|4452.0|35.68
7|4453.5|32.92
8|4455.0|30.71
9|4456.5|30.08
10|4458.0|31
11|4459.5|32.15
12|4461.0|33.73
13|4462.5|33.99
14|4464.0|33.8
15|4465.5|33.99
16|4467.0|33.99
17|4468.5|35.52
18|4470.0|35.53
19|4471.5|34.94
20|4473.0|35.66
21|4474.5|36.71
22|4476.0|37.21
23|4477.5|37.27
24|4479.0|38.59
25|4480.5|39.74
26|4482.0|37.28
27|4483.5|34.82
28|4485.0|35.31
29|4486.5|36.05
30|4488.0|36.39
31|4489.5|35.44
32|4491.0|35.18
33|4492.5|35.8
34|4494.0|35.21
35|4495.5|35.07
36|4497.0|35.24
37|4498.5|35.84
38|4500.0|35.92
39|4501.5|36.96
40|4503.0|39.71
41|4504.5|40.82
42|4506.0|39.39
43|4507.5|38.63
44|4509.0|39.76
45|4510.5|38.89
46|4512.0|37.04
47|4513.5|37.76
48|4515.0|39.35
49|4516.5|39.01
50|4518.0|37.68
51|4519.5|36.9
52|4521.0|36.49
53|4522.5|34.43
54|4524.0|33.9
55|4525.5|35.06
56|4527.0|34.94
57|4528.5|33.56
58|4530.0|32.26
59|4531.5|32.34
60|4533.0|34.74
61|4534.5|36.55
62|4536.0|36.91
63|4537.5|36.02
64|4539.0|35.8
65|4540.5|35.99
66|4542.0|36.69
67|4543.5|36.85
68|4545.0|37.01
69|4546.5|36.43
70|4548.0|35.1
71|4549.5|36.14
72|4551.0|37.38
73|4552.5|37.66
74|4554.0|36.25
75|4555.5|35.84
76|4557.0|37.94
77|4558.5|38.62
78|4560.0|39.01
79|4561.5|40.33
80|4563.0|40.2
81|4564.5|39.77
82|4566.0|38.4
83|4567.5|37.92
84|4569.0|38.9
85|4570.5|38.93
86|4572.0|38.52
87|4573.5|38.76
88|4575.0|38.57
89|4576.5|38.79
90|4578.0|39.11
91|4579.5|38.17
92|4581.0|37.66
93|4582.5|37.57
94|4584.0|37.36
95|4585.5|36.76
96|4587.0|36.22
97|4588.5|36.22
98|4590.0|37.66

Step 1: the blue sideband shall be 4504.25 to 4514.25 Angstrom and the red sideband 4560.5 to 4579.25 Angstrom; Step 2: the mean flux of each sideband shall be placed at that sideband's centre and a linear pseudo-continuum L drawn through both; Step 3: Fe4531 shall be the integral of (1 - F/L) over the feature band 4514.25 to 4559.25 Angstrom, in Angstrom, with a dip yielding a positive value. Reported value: 3.2 Angstrom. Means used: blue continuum 38.8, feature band 36.1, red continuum 39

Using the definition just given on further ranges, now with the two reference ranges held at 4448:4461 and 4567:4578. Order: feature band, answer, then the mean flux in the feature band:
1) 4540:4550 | 0.28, 36.3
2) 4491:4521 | -1.69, 37.5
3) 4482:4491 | -0.28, 35.7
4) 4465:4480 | -0.92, 36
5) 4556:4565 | -0.26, 39.2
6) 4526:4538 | 0.69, 34.6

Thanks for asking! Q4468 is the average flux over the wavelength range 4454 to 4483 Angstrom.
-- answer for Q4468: 34.8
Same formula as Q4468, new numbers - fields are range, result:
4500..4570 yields 37.1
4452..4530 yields 35.9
